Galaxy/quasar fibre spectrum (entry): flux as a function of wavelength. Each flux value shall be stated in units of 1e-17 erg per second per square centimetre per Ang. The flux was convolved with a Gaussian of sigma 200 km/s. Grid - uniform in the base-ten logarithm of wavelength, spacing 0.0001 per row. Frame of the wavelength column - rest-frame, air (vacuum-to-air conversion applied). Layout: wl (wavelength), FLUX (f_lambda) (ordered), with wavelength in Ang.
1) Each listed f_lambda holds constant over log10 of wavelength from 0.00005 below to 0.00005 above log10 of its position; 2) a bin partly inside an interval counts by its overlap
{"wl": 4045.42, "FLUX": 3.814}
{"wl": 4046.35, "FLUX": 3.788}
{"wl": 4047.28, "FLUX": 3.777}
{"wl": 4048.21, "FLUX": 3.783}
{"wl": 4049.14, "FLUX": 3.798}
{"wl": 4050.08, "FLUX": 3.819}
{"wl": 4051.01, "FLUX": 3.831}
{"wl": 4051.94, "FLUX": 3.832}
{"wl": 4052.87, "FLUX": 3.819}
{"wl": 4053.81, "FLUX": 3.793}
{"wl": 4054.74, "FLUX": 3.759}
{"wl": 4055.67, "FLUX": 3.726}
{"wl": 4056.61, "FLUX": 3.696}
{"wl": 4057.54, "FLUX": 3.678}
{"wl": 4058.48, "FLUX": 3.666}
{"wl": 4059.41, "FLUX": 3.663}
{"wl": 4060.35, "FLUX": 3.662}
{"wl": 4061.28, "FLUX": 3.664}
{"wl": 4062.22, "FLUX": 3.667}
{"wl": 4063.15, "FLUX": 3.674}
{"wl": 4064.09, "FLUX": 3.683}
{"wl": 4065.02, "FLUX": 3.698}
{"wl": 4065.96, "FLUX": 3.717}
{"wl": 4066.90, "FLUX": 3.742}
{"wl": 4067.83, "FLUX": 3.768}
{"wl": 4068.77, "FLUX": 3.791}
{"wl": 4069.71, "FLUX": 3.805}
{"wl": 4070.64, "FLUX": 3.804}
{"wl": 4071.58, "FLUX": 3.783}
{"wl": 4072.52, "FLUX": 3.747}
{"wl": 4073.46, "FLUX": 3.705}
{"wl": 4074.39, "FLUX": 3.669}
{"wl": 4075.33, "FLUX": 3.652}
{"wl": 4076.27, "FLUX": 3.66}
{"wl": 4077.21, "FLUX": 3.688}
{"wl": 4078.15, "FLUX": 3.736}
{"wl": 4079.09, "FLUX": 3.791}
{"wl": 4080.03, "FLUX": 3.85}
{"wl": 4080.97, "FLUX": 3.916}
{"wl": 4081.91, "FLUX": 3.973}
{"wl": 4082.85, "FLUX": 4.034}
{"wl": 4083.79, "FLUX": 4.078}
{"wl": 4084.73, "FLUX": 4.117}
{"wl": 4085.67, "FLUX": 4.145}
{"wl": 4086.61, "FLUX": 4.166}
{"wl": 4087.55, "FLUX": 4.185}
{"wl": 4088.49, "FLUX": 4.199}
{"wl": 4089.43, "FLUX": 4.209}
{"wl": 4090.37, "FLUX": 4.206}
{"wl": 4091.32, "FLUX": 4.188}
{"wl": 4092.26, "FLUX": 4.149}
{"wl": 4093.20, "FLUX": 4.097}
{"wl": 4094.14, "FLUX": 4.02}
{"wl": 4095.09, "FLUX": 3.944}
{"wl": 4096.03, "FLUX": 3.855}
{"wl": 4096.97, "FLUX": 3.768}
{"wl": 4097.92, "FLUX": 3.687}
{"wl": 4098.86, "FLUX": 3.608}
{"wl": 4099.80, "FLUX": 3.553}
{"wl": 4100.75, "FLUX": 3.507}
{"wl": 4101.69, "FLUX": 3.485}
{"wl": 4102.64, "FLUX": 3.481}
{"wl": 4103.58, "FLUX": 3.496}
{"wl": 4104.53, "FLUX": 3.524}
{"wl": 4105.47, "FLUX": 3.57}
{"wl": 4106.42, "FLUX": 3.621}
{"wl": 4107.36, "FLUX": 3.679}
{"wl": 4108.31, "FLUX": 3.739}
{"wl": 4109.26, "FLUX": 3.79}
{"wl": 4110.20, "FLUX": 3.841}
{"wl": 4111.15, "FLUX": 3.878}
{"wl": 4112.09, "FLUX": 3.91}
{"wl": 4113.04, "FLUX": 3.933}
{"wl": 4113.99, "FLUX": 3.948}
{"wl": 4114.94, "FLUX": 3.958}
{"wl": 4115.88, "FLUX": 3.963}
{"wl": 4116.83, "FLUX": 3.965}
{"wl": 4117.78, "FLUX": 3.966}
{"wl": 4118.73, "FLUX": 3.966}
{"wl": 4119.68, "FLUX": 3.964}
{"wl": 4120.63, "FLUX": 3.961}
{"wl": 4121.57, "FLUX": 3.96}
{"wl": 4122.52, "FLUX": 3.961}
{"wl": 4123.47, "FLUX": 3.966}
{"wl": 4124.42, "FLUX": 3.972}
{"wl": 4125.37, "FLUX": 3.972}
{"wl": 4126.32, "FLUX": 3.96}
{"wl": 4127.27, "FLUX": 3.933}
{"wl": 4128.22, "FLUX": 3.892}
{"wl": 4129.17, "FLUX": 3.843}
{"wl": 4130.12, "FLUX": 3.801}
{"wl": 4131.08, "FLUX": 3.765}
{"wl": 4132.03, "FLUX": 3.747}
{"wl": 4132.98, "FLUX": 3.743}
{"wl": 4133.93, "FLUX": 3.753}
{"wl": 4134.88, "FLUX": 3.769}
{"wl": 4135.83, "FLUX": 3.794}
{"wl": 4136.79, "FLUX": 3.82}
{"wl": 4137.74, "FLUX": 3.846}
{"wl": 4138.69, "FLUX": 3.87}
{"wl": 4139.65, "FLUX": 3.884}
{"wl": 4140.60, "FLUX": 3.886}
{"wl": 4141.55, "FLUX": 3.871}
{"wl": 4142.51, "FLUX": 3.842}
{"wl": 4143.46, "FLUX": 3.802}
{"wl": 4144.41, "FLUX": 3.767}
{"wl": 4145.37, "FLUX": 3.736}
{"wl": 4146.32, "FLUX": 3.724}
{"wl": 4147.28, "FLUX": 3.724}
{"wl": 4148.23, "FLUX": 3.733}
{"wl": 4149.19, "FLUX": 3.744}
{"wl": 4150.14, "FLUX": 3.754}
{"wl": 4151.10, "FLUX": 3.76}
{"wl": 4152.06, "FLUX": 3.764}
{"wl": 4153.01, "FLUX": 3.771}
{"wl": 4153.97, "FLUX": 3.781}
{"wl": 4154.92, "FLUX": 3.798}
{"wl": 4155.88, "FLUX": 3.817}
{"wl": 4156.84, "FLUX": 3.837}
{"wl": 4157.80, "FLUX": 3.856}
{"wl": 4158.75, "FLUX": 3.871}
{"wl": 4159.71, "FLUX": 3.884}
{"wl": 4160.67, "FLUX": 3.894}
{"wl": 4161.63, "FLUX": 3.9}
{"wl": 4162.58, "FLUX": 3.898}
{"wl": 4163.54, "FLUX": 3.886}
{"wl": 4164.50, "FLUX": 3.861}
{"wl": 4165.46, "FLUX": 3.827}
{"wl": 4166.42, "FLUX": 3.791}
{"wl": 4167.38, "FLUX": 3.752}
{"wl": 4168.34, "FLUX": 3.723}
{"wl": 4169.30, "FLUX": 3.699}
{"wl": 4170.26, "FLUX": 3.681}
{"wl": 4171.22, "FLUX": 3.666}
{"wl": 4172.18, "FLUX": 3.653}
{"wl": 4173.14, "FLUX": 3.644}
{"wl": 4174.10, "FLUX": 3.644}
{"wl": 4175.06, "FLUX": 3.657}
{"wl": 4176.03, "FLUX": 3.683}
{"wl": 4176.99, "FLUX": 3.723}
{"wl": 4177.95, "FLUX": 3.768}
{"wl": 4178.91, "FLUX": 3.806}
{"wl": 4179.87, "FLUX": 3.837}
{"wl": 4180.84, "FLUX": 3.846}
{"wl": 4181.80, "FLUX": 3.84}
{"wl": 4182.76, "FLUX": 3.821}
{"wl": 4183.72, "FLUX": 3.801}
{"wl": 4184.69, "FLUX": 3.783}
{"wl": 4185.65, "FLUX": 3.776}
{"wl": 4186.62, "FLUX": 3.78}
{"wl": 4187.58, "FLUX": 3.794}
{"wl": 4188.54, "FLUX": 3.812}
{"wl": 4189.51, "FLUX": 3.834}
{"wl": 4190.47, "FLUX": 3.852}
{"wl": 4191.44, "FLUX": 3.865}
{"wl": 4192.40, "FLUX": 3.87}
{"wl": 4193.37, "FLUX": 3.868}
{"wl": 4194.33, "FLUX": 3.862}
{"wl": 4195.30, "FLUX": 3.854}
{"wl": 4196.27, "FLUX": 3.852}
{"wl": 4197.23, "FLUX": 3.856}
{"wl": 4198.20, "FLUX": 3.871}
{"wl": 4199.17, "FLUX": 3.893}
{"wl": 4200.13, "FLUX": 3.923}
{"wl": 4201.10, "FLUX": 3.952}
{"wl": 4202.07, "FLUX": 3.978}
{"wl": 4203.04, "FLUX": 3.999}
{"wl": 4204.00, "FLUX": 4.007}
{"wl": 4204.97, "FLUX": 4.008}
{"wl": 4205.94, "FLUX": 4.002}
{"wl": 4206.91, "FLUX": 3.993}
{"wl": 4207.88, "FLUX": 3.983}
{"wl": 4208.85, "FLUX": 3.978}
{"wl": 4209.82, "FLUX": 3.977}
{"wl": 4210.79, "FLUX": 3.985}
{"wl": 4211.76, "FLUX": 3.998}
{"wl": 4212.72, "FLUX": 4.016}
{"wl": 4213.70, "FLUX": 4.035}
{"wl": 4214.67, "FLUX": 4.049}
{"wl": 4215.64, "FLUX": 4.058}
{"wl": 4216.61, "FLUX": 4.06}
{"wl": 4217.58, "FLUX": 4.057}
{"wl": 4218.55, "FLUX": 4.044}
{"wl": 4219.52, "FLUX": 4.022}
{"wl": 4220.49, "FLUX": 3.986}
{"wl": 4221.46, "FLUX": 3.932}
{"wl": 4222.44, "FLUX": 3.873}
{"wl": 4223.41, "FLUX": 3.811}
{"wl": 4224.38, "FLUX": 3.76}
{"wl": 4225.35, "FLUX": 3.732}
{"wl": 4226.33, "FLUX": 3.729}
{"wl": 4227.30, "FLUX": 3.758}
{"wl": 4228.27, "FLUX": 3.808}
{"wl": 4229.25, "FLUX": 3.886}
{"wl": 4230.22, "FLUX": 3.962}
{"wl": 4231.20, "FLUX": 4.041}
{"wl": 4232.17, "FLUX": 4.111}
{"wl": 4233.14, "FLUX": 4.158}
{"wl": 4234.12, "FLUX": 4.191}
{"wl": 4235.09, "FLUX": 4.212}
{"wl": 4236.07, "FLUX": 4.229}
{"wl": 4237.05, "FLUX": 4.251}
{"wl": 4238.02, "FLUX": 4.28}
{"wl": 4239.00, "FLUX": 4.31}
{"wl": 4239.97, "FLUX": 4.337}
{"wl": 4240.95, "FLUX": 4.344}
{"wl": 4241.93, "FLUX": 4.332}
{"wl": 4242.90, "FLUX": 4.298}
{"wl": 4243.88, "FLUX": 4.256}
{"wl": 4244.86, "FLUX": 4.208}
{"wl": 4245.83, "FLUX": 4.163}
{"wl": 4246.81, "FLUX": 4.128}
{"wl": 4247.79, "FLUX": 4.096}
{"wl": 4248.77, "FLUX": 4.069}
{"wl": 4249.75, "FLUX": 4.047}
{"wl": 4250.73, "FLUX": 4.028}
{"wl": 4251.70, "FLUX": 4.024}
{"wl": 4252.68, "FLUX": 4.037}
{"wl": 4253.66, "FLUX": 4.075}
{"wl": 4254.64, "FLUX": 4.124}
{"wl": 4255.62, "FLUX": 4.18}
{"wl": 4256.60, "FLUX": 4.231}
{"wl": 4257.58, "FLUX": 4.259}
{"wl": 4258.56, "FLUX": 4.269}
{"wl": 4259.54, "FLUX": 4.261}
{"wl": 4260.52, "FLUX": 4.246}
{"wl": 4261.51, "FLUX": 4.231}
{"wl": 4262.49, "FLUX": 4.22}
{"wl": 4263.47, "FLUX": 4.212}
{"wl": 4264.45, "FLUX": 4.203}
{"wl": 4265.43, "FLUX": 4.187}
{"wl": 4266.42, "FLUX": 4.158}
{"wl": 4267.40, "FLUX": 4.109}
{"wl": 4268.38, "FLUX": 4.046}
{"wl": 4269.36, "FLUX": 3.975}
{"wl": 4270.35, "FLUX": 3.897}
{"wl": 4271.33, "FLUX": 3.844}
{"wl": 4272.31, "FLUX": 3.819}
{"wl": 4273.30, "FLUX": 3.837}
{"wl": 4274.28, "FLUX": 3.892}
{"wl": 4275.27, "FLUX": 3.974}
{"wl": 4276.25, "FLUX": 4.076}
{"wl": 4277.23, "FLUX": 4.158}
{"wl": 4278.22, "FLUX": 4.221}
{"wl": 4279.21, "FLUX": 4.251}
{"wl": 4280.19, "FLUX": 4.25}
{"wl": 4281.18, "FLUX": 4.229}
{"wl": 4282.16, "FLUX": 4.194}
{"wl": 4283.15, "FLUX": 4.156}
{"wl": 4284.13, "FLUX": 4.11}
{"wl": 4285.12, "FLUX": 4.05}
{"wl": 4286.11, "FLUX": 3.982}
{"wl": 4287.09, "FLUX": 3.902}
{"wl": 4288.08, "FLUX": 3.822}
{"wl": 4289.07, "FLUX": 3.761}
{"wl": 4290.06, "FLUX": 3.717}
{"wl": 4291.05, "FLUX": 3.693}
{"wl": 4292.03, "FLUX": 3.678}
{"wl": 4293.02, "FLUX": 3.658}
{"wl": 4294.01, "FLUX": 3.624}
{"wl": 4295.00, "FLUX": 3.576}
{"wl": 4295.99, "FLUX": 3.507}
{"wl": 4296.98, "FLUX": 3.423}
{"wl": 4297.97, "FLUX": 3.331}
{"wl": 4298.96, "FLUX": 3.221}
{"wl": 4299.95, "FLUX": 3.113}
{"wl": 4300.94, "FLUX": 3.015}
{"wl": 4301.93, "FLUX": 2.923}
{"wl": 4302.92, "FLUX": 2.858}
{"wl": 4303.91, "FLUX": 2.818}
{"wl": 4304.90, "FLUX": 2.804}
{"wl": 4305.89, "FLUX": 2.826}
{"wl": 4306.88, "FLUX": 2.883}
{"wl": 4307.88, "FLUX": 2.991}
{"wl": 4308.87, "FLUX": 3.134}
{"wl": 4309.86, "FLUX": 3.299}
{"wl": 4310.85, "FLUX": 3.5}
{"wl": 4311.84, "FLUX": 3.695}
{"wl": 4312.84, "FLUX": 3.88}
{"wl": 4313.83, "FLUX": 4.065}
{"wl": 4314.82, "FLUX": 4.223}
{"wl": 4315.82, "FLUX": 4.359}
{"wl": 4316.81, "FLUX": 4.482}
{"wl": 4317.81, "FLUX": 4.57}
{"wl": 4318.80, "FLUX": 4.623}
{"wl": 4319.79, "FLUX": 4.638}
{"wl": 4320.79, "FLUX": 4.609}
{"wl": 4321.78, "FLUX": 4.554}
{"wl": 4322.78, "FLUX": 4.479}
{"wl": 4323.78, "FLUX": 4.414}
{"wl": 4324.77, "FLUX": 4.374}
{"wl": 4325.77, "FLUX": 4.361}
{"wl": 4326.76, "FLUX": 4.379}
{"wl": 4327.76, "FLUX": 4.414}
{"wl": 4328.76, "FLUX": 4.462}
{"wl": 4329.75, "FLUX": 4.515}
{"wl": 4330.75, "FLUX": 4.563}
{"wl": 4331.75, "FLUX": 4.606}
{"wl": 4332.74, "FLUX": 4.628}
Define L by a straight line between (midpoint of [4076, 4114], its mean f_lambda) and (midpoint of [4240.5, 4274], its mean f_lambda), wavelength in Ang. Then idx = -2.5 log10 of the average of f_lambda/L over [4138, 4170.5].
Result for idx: 0.04 mag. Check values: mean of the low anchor 3.86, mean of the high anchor 4.13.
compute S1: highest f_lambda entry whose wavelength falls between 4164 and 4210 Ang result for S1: 4.008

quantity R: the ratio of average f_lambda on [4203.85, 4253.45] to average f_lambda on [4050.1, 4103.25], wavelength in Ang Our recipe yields 1.06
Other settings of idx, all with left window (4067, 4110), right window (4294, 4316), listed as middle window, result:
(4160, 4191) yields -0.044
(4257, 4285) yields -0.205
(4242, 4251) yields -0.197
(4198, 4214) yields -0.120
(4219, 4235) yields -0.123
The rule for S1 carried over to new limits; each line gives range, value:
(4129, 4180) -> 3.9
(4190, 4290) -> 4.344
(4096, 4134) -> 3.972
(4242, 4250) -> 4.298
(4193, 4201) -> 3.923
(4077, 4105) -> 4.209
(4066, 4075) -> 3.805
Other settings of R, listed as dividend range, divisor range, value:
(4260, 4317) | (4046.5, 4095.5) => 0.98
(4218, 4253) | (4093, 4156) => 1.07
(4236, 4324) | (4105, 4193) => 1.03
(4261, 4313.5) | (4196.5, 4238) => 0.93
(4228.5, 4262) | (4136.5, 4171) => 1.10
